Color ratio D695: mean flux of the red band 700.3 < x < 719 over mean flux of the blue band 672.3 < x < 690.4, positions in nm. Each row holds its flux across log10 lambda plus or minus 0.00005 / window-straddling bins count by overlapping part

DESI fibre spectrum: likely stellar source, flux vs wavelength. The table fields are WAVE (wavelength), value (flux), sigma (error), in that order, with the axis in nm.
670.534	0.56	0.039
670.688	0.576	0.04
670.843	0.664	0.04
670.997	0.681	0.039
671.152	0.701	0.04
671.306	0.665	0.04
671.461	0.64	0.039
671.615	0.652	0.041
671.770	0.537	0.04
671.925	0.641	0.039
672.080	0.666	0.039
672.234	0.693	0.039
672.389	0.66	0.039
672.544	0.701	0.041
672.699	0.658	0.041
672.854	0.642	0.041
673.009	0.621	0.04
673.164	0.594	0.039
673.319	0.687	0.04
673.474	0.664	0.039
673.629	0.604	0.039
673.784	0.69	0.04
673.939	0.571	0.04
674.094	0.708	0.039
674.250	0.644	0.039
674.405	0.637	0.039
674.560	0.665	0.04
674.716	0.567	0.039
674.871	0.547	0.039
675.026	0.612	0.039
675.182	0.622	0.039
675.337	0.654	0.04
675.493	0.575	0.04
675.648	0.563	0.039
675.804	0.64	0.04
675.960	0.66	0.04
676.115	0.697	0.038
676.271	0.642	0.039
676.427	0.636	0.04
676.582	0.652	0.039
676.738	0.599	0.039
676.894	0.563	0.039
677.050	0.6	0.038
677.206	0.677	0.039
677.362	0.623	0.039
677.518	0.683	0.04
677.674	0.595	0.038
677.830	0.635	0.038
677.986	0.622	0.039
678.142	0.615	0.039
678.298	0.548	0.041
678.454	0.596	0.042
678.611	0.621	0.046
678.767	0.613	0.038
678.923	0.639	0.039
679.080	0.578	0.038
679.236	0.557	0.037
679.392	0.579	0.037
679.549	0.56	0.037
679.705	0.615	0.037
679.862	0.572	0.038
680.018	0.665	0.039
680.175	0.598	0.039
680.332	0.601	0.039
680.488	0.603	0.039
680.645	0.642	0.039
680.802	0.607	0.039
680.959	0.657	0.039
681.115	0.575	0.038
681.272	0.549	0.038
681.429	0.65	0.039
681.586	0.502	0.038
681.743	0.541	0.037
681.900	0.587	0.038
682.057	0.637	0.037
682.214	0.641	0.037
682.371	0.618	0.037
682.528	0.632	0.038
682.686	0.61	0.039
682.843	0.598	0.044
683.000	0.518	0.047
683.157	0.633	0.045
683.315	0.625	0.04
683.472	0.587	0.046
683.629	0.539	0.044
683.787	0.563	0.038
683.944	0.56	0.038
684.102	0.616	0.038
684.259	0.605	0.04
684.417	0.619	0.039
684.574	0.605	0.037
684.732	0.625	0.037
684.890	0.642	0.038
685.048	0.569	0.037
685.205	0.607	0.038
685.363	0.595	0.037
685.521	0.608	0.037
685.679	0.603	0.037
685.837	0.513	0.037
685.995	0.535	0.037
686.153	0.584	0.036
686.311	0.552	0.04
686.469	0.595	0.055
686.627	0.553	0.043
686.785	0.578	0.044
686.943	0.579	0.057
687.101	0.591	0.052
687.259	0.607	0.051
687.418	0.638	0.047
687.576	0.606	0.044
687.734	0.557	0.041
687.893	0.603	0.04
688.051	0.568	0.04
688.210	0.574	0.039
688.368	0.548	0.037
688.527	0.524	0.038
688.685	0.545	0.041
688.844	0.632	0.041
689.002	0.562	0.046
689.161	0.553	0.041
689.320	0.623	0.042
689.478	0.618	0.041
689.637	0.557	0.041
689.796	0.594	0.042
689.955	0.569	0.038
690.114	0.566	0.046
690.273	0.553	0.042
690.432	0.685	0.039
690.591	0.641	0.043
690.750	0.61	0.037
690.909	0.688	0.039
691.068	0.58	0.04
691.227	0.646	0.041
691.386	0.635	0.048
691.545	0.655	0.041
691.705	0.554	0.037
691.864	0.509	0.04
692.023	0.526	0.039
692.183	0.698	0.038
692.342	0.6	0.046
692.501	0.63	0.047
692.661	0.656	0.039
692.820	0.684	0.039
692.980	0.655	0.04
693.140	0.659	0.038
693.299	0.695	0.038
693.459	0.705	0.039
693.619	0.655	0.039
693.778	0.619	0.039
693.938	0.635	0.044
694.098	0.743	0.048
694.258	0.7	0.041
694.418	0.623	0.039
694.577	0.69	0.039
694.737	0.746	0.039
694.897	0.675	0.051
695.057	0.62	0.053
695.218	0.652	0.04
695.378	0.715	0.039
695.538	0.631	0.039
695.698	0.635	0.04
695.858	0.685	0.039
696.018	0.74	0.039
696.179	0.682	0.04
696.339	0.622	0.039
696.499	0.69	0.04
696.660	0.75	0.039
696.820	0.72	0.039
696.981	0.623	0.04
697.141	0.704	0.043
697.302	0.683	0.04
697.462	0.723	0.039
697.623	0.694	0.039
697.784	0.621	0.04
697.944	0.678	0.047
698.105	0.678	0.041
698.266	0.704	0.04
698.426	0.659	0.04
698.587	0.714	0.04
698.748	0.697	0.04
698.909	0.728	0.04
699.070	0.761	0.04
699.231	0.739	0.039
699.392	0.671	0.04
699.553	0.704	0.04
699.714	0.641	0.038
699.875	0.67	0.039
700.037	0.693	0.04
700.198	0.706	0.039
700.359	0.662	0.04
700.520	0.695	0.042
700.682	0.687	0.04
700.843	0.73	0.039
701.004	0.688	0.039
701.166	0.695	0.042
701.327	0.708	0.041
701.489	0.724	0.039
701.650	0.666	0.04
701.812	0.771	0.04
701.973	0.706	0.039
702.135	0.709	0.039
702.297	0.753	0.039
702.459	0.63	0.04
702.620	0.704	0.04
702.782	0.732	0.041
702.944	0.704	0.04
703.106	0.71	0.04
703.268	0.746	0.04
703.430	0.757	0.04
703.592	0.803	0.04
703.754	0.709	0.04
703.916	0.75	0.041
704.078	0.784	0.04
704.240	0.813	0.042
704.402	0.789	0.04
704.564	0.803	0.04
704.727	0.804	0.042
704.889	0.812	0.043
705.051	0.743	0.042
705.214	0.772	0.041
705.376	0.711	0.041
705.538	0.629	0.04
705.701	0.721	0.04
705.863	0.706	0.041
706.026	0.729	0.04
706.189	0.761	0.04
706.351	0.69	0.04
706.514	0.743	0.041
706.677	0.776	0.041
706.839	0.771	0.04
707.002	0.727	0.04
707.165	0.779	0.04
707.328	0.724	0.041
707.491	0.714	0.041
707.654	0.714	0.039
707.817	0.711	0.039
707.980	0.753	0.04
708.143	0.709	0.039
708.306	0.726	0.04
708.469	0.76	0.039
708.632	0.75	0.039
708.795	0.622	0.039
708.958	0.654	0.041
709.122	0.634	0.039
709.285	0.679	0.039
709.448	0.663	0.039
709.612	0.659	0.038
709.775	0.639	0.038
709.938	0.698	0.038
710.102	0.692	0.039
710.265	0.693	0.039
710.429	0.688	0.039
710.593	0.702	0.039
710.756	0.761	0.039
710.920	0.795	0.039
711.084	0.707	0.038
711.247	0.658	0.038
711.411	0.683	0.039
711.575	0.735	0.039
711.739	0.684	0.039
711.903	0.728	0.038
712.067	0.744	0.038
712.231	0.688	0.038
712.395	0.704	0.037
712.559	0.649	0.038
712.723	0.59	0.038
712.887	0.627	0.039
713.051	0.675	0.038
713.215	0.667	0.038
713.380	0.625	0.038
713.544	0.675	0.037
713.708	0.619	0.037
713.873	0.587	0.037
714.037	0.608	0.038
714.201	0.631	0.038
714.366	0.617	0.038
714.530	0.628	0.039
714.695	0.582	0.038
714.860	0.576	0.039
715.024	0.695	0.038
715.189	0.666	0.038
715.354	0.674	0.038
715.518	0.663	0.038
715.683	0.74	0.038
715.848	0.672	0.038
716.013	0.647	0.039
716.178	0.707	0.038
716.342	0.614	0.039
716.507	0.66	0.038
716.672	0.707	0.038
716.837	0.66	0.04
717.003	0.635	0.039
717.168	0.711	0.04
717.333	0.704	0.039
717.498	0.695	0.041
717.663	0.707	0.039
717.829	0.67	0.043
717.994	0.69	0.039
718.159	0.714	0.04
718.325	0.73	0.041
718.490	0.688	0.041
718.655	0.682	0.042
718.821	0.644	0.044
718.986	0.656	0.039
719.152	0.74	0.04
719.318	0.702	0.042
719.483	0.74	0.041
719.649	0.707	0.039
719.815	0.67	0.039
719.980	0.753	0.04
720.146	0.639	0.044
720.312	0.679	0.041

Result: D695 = 1.2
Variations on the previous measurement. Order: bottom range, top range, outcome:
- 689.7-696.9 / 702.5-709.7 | 1.12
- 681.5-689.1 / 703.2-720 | 1.19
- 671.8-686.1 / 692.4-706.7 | 1.15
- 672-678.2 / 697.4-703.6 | 1.11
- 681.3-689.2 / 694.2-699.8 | 1.17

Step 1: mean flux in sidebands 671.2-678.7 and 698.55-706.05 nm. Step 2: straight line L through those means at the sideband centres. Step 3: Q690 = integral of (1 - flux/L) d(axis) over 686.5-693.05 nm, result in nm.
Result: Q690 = 0.79 nm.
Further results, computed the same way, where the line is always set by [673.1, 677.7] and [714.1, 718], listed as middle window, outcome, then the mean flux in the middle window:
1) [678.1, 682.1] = 0.237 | 0.596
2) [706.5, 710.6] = -0.305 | 0.706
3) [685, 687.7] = 0.236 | 0.583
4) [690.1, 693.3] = 0.094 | 0.625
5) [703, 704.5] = -0.249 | 0.762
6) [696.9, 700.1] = -0.198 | 0.689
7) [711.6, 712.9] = -0.042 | 0.682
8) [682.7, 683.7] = 0.080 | 0.586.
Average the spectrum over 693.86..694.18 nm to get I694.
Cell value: 0.689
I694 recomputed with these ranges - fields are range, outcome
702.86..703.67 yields 0.743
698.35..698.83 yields 0.69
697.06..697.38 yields 0.693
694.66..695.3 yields 0.672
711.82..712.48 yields 0.716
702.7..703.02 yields 0.717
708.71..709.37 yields 0.648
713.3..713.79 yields 0.641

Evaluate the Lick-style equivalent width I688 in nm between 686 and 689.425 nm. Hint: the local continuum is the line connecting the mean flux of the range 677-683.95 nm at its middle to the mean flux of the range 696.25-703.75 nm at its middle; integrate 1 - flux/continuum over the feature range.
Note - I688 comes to 0.32 nm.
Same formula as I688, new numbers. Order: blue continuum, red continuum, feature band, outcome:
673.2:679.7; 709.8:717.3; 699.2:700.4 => -0.06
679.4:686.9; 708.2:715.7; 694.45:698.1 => -0.30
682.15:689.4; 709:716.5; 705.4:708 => -0.31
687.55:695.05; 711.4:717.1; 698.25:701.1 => -0.28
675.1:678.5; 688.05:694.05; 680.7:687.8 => 0.29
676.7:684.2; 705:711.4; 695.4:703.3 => -0.22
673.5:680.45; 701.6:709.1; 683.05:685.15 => 0.16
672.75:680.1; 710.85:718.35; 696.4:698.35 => -0.12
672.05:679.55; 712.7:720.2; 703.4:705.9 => -0.39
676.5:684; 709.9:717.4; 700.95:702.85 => -0.18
